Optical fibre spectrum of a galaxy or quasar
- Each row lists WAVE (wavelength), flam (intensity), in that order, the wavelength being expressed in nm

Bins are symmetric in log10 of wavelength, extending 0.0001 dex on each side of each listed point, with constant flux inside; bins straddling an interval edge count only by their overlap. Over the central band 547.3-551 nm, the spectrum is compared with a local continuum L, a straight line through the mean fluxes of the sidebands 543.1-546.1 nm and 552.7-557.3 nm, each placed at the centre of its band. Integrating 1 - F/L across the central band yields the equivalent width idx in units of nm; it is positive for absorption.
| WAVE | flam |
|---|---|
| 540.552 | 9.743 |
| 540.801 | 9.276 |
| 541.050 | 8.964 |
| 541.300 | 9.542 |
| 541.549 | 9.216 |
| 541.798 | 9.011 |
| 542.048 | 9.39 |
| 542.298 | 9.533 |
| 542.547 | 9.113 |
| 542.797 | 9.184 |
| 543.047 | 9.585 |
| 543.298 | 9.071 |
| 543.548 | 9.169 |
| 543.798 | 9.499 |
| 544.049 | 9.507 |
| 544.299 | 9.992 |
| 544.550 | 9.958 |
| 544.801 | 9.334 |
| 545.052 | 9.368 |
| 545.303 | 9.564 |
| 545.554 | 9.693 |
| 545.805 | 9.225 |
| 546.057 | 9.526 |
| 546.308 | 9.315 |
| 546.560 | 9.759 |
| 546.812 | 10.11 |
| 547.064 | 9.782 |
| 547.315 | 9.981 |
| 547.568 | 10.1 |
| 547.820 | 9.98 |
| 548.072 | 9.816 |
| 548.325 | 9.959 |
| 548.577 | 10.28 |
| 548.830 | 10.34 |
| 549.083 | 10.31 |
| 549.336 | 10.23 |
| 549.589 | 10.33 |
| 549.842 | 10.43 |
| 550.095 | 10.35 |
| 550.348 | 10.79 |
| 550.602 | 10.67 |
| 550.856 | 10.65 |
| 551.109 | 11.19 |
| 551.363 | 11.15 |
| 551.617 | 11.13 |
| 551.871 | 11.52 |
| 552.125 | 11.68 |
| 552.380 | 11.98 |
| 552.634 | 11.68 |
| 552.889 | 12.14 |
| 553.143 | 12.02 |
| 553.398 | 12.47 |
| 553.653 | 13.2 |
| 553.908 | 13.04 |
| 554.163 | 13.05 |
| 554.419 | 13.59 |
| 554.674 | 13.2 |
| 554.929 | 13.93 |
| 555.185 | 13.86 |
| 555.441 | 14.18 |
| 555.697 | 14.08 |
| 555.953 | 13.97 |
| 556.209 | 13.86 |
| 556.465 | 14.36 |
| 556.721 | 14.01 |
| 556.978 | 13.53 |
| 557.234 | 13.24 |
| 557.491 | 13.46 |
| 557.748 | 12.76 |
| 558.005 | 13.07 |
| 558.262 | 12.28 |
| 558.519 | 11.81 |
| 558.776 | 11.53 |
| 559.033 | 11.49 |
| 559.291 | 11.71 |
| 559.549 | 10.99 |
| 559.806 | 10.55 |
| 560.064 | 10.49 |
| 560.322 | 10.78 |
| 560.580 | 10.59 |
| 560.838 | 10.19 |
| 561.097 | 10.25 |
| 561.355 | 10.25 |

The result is 0.30 nm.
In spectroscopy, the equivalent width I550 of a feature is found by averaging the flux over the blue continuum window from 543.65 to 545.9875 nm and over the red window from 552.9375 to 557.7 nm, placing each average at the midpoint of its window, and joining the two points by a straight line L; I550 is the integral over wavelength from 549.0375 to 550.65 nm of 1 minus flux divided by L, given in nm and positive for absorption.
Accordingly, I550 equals 0.14 nm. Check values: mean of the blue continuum 9.57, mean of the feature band 10.4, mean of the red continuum 13.5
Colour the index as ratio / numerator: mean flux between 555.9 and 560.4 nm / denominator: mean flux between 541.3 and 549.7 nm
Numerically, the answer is 1.29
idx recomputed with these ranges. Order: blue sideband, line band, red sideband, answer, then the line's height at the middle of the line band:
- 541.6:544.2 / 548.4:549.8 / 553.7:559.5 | 0.10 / 11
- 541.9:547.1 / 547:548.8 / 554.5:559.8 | 0.07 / 10.4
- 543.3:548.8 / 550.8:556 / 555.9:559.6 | -0.39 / 11.7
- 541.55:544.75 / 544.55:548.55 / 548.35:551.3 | 0.10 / 9.97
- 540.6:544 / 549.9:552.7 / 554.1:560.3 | 0.07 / 11.4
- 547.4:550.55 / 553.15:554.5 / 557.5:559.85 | -0.23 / 11.1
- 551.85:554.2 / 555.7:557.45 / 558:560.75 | -0.31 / 11.7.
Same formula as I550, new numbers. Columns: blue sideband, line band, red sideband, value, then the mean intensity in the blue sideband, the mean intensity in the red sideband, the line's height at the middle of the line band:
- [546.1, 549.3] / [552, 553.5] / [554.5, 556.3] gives 0.06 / 9.97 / 13.9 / 12.5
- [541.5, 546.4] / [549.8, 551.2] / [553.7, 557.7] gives 0.13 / 9.42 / 13.7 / 11.8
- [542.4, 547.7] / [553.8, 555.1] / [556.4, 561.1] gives -0.25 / 9.56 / 12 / 11.2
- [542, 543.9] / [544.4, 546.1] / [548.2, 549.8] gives 0.02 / 9.31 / 10.3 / 9.67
